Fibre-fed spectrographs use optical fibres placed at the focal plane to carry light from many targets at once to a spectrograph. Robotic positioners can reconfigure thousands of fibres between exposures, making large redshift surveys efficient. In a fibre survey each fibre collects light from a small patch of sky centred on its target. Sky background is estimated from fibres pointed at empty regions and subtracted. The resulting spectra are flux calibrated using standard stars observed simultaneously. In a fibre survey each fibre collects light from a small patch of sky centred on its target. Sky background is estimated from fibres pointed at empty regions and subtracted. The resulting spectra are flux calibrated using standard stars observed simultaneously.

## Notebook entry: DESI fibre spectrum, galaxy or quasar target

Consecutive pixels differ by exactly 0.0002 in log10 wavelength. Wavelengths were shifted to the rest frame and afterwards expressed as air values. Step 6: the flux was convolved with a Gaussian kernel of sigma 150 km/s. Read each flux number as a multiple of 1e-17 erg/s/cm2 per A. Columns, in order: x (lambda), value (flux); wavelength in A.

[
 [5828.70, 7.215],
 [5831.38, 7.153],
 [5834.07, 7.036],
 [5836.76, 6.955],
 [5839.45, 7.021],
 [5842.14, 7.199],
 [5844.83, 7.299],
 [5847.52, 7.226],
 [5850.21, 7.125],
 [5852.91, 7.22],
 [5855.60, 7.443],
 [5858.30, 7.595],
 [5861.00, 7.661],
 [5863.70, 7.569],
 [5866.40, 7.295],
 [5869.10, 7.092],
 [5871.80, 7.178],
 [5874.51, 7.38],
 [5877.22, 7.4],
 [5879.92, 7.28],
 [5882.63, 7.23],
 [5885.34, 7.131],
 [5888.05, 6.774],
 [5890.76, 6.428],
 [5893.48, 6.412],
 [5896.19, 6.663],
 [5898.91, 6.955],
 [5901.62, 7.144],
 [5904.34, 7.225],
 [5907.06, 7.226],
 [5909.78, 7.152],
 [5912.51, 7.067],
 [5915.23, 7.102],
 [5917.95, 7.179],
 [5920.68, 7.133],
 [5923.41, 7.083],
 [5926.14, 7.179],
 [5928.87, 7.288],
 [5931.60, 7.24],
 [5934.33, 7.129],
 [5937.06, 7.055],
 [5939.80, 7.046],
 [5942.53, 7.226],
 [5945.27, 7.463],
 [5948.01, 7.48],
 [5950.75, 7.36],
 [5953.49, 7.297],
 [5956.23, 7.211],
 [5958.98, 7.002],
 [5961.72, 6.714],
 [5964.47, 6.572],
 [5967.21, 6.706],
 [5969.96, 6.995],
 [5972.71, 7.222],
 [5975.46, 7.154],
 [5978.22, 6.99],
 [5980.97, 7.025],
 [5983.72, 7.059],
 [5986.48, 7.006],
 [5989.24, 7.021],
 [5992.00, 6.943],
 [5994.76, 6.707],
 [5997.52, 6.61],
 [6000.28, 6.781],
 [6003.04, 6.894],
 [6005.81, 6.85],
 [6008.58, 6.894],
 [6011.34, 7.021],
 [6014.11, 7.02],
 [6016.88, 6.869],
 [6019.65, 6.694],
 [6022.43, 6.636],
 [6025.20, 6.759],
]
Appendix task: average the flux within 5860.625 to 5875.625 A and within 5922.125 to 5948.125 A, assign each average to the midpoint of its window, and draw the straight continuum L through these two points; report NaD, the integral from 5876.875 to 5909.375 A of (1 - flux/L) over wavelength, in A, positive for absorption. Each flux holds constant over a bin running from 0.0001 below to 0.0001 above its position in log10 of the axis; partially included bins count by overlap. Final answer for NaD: 1.4 A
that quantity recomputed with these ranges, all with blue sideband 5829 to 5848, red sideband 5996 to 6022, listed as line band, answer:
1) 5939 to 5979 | -1.0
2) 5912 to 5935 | -0.6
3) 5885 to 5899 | 0.7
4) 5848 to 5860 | -0.4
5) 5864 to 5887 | -0.6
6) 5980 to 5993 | -0.3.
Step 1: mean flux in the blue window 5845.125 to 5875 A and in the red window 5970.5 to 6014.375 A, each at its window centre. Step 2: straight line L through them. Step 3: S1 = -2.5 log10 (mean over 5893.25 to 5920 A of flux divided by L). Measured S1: 0.02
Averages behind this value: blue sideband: 7.34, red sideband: 6.95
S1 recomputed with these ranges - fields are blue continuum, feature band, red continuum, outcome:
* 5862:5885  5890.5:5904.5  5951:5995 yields 0.07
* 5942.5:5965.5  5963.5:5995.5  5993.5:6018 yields 0.01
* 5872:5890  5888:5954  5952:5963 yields 0.00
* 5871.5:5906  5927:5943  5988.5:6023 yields -0.03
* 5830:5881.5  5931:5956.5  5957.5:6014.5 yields -0.03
